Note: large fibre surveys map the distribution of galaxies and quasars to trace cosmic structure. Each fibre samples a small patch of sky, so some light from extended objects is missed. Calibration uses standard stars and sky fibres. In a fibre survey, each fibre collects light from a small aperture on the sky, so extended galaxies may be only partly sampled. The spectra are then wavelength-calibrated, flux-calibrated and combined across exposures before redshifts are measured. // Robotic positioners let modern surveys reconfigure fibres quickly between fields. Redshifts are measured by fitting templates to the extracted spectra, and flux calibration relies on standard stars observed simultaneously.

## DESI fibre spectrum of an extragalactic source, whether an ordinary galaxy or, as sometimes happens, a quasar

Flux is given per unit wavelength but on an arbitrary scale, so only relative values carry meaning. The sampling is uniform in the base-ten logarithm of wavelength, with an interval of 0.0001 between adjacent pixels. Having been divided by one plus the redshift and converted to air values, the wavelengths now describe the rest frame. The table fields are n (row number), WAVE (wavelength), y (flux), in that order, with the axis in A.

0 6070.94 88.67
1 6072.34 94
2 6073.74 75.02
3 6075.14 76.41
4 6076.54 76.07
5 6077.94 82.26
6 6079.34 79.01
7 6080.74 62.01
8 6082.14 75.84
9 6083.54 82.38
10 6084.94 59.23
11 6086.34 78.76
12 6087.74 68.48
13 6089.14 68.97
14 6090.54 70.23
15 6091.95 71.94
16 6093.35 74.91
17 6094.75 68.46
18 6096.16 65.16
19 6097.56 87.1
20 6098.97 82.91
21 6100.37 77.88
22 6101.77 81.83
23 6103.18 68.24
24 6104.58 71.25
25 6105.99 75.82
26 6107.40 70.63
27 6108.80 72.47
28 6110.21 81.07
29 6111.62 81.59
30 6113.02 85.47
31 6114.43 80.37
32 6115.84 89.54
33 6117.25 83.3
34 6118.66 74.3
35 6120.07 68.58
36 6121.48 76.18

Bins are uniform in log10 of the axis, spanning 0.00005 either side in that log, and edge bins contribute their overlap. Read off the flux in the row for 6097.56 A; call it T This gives 87.1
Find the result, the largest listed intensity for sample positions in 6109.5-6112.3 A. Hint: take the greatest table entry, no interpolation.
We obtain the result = 81.59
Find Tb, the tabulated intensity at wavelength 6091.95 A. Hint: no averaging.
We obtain 71.94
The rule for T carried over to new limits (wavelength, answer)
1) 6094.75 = 68.46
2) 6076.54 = 76.07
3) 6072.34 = 94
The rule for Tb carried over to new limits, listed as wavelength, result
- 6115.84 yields 89.54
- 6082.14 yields 75.84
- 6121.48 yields 76.18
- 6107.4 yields 70.63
